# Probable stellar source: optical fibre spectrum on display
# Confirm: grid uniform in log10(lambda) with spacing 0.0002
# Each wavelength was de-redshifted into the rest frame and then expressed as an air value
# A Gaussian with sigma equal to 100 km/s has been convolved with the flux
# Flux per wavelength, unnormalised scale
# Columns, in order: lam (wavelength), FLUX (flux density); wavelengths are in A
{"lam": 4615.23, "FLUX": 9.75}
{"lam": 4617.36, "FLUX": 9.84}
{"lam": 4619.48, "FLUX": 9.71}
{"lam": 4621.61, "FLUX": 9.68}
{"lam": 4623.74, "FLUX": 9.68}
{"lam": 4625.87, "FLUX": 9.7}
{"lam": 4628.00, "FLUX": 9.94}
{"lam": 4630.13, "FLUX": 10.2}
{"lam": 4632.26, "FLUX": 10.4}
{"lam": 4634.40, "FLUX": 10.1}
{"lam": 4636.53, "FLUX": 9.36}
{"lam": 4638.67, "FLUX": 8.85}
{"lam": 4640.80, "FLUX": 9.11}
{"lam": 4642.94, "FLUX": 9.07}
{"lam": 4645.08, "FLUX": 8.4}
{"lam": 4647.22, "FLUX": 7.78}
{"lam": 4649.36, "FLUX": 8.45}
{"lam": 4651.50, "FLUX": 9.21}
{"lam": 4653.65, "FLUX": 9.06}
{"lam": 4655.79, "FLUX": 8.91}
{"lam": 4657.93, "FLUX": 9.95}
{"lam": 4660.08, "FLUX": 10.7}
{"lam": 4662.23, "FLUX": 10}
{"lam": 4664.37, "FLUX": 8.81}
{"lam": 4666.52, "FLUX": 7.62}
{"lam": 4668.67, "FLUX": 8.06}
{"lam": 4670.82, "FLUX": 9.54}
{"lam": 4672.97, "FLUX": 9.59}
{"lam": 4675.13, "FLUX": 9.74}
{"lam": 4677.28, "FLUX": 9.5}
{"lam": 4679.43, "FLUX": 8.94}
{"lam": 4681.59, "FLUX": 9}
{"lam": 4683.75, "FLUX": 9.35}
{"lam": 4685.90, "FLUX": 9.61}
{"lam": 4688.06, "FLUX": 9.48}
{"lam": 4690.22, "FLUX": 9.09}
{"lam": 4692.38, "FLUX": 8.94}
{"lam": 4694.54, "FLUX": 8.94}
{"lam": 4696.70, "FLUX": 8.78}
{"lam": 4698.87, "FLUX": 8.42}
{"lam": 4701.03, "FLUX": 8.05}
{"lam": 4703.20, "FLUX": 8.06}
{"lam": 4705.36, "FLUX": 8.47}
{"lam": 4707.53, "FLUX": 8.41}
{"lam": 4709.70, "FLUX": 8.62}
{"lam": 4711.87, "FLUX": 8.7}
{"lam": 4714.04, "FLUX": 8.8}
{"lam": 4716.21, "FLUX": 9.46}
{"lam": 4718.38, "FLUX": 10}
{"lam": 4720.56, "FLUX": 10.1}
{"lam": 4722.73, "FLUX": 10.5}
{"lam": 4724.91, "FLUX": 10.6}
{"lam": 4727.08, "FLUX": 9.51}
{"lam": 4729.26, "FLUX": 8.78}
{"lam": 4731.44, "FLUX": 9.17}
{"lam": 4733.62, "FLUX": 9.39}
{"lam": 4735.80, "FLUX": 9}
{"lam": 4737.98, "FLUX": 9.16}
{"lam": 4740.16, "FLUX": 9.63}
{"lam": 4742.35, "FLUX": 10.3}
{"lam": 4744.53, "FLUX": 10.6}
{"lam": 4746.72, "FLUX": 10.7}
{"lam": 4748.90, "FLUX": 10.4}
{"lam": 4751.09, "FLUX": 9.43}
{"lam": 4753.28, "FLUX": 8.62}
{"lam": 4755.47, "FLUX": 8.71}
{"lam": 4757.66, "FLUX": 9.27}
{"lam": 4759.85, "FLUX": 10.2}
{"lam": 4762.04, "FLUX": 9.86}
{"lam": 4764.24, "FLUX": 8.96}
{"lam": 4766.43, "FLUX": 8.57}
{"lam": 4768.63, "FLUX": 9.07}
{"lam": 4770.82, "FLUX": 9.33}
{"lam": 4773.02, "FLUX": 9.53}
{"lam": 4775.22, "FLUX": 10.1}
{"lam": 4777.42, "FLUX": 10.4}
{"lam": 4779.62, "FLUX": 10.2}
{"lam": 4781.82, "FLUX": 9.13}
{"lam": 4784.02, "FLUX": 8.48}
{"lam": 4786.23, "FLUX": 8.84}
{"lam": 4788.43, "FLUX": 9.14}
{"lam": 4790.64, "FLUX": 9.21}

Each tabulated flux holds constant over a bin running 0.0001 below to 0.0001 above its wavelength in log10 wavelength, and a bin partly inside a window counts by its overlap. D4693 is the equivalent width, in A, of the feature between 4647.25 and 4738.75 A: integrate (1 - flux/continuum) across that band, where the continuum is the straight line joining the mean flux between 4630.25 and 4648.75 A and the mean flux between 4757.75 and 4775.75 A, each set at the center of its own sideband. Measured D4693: 1.4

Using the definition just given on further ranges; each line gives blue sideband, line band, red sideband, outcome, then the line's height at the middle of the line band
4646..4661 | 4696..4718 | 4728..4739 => 1.2 A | 9.11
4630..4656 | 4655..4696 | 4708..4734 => 0.0 A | 9.25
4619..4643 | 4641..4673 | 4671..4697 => 1.6 A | 9.48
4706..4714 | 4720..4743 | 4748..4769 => -1.9 A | 8.91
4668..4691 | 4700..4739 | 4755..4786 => 0.8 A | 9.34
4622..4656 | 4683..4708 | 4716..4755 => 1.9 A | 9.54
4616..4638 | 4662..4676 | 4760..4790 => 1.0 A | 9.71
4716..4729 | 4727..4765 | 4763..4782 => 0.8 A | 9.76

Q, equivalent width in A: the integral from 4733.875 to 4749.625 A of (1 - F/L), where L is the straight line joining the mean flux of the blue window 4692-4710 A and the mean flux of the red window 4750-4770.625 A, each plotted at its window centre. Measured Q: -1.7 A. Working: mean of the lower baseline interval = 8.5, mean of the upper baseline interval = 9.2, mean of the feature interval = 9.93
